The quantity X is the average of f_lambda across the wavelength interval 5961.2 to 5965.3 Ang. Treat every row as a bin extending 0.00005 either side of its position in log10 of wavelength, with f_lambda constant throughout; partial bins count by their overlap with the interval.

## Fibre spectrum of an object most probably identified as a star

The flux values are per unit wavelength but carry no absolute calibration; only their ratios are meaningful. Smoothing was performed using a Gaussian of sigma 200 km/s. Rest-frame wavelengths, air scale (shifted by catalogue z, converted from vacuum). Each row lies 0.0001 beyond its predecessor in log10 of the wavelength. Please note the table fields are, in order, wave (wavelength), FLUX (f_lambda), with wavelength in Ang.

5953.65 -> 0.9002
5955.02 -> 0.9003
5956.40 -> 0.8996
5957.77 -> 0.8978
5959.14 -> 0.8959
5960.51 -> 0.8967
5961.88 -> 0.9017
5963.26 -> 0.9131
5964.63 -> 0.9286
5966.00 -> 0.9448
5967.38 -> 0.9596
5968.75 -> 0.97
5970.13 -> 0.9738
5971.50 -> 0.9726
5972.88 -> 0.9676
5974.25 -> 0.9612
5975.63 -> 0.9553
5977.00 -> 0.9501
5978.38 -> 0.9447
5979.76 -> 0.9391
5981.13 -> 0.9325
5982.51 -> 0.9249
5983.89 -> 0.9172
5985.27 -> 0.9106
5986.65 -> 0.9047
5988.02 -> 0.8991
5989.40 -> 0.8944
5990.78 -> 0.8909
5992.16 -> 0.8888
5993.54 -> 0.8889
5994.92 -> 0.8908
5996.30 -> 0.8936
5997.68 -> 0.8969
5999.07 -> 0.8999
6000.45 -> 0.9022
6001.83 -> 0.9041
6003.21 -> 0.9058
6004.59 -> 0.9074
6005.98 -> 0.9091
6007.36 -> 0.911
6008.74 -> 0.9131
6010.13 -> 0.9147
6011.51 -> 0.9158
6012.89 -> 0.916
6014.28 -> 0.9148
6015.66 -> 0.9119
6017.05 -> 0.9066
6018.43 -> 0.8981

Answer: 0.914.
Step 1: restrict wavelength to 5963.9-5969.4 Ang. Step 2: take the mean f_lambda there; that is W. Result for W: 0.951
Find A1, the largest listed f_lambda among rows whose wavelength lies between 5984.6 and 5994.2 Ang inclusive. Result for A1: 0.9106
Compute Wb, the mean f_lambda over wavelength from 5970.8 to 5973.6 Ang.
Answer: 0.972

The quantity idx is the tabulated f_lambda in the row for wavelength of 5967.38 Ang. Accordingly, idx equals 0.9596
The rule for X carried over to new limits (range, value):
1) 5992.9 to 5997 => 0.891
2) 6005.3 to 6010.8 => 0.912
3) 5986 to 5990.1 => 0.901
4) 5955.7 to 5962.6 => 0.897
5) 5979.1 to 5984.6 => 0.928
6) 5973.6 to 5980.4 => 0.949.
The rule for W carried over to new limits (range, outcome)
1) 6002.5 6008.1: 0.909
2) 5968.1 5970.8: 0.97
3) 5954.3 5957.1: 0.898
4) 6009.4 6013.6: 0.915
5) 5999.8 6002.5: 0.904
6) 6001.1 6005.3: 0.906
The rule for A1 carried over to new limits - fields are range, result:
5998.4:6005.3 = 0.9074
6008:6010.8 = 0.9147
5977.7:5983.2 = 0.9447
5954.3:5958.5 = 0.9003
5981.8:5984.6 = 0.9249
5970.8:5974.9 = 0.9726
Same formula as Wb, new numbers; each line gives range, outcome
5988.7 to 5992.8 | 0.891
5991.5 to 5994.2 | 0.889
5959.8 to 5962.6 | 0.899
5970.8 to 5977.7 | 0.962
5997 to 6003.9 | 0.902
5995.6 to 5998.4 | 0.893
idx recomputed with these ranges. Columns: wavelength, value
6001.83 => 0.9041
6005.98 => 0.9091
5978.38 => 0.9447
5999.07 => 0.8999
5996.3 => 0.8936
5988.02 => 0.8991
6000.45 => 0.9022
